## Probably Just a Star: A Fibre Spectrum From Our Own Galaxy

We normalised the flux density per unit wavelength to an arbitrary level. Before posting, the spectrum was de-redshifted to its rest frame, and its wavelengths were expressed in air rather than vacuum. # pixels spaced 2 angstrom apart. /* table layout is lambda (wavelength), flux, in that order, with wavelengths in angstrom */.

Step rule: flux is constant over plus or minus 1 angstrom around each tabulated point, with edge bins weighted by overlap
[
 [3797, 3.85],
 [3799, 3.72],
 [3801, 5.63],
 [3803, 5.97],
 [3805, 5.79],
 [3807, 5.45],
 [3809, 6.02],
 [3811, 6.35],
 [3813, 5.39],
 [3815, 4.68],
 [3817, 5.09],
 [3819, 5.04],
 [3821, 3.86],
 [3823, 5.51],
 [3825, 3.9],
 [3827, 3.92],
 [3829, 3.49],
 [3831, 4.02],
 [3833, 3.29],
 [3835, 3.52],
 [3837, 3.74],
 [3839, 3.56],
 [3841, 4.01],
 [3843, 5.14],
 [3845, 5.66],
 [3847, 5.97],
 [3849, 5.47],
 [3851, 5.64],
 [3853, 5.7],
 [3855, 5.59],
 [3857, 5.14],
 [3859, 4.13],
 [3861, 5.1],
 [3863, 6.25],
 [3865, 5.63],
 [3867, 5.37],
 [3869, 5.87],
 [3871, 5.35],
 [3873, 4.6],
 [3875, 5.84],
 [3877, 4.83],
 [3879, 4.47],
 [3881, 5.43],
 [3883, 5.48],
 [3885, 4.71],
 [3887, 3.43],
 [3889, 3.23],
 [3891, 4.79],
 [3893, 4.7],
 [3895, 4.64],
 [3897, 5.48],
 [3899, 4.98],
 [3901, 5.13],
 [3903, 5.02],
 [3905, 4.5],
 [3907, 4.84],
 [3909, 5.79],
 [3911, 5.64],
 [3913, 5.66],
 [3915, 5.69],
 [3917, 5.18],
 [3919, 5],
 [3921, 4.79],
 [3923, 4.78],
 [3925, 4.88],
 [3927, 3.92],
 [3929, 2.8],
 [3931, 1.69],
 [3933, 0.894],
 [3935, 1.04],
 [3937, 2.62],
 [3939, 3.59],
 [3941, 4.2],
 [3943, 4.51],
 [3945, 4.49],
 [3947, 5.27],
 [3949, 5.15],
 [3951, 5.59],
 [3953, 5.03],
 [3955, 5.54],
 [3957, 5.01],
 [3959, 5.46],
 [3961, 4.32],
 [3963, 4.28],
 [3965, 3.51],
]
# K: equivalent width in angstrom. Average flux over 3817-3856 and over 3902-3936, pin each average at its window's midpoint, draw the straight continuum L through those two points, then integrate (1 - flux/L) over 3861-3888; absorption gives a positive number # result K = -4.5 angstrom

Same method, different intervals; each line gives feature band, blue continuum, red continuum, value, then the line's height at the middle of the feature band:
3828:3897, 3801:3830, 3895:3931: 1.74 angstrom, 4.95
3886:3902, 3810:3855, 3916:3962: -0.59 angstrom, 4.39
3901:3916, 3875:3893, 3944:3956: -1.43 angstrom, 4.83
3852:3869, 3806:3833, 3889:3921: -1.67 angstrom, 4.91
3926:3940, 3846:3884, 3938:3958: 7.29 angstrom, 4.93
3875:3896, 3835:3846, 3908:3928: 0.72 angstrom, 4.8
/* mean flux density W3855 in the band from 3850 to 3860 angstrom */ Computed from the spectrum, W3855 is 5.24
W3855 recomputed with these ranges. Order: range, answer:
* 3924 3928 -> 4.4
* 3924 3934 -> 2.84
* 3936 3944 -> 3.73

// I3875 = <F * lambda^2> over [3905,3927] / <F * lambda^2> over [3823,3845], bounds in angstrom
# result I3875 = 1.33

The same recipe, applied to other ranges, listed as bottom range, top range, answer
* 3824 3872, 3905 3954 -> 0.93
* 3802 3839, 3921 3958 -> 0.90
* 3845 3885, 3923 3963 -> 0.78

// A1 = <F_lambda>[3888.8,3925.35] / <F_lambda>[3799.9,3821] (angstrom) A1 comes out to 0.92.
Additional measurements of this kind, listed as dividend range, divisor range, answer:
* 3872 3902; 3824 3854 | 1.07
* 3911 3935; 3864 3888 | 0.80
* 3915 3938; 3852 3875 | 0.66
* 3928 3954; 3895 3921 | 0.69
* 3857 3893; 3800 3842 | 1.06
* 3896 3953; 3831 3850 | 0.99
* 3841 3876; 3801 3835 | 1.11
